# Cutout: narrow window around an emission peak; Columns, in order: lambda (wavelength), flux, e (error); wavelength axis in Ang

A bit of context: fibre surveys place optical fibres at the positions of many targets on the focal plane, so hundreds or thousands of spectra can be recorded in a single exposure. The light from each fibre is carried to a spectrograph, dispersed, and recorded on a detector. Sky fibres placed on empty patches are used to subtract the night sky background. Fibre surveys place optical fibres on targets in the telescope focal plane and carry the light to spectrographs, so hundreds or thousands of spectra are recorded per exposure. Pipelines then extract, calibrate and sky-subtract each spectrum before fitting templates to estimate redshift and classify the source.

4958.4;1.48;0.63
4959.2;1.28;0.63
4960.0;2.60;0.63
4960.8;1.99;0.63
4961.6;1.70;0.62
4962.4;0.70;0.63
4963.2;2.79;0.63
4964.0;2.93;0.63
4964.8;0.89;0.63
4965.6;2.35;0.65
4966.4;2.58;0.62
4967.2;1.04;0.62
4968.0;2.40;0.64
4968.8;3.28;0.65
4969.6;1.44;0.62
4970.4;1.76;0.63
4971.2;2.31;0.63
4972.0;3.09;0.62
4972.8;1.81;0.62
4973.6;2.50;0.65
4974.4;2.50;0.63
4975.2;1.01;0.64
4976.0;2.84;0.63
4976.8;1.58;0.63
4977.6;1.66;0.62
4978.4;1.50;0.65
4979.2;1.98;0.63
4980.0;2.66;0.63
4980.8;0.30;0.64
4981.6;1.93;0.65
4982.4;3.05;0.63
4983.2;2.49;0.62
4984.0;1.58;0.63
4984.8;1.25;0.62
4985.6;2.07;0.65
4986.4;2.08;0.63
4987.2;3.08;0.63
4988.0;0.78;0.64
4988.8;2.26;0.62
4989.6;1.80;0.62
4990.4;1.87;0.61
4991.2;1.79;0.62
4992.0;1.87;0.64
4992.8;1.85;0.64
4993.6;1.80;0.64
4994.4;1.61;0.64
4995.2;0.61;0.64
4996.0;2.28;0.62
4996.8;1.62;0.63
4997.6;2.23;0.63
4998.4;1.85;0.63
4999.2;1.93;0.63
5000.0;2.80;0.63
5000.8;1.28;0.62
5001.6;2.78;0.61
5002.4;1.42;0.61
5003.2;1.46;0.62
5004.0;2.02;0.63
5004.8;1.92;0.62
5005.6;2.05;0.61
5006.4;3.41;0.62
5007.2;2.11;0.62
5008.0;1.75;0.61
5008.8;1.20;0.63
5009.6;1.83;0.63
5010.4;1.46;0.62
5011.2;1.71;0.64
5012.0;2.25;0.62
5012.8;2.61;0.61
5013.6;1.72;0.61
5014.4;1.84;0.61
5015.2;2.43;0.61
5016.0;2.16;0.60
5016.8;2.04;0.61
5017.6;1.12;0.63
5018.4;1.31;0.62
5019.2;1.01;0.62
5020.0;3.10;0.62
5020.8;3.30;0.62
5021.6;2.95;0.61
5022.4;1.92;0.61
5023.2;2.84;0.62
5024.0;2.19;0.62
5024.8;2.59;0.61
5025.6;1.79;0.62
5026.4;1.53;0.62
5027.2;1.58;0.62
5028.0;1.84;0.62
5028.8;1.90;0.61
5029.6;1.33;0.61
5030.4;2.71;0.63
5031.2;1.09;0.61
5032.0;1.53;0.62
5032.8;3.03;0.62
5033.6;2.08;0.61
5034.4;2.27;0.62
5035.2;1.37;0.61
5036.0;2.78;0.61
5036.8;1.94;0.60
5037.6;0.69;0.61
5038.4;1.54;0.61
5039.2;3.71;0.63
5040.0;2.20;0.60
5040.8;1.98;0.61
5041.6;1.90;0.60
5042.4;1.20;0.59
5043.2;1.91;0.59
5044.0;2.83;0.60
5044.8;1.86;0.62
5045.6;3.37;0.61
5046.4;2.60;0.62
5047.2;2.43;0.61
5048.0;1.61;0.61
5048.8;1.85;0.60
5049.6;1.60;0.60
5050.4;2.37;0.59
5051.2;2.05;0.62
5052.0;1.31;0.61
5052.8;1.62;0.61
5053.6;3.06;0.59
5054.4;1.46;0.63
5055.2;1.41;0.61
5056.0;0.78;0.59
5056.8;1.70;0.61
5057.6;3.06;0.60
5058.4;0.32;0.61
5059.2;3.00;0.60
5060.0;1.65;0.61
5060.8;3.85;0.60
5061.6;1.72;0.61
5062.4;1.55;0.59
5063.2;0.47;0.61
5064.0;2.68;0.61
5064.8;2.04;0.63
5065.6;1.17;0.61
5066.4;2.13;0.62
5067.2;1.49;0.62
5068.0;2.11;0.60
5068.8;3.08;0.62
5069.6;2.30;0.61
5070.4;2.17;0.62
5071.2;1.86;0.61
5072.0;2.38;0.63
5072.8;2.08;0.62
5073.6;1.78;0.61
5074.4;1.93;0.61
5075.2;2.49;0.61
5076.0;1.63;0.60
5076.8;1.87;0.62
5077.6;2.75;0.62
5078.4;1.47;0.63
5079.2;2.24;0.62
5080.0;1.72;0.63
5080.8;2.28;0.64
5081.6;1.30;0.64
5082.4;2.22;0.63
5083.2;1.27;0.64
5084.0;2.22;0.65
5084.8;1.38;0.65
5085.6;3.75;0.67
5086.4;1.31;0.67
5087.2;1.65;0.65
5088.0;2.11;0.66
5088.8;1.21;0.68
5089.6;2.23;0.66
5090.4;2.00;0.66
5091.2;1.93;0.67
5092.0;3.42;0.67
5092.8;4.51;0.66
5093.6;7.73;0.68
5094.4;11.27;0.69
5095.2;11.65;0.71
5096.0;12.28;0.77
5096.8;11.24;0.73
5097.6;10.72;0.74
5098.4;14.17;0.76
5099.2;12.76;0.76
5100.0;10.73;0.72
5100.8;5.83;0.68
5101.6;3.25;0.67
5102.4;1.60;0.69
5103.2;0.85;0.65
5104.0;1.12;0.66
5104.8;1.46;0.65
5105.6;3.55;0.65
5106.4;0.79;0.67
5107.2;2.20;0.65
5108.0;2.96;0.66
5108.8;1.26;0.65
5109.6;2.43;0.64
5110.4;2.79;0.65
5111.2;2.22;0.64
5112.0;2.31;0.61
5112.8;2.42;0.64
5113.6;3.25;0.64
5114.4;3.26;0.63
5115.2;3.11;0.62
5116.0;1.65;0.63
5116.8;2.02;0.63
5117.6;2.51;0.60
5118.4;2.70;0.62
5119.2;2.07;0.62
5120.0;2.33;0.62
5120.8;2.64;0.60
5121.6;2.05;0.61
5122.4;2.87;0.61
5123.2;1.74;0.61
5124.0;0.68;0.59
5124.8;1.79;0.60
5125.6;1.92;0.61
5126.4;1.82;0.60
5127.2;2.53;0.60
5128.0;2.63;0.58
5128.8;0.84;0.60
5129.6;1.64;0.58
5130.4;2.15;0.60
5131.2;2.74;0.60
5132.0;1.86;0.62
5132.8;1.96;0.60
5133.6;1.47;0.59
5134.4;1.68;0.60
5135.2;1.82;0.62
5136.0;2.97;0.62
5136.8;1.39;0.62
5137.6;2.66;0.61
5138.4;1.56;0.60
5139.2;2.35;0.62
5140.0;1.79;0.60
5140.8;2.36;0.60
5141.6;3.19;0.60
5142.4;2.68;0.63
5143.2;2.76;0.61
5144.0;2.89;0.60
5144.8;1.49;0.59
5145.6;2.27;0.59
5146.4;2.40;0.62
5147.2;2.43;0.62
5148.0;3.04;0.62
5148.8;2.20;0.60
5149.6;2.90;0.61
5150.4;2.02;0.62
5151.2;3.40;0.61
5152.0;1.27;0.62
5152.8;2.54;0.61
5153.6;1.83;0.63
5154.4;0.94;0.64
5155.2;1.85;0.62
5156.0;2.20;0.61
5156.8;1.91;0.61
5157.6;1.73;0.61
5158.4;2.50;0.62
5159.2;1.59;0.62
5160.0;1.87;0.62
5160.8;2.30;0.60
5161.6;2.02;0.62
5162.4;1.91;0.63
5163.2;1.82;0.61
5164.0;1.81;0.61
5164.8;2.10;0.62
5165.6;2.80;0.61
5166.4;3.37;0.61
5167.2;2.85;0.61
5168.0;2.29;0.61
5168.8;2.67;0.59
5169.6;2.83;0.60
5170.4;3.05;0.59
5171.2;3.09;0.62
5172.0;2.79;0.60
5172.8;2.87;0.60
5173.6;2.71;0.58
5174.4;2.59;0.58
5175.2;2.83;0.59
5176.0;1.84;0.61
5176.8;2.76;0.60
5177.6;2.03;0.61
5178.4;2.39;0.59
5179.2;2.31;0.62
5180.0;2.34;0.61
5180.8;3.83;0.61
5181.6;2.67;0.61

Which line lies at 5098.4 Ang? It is [O II] 3727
